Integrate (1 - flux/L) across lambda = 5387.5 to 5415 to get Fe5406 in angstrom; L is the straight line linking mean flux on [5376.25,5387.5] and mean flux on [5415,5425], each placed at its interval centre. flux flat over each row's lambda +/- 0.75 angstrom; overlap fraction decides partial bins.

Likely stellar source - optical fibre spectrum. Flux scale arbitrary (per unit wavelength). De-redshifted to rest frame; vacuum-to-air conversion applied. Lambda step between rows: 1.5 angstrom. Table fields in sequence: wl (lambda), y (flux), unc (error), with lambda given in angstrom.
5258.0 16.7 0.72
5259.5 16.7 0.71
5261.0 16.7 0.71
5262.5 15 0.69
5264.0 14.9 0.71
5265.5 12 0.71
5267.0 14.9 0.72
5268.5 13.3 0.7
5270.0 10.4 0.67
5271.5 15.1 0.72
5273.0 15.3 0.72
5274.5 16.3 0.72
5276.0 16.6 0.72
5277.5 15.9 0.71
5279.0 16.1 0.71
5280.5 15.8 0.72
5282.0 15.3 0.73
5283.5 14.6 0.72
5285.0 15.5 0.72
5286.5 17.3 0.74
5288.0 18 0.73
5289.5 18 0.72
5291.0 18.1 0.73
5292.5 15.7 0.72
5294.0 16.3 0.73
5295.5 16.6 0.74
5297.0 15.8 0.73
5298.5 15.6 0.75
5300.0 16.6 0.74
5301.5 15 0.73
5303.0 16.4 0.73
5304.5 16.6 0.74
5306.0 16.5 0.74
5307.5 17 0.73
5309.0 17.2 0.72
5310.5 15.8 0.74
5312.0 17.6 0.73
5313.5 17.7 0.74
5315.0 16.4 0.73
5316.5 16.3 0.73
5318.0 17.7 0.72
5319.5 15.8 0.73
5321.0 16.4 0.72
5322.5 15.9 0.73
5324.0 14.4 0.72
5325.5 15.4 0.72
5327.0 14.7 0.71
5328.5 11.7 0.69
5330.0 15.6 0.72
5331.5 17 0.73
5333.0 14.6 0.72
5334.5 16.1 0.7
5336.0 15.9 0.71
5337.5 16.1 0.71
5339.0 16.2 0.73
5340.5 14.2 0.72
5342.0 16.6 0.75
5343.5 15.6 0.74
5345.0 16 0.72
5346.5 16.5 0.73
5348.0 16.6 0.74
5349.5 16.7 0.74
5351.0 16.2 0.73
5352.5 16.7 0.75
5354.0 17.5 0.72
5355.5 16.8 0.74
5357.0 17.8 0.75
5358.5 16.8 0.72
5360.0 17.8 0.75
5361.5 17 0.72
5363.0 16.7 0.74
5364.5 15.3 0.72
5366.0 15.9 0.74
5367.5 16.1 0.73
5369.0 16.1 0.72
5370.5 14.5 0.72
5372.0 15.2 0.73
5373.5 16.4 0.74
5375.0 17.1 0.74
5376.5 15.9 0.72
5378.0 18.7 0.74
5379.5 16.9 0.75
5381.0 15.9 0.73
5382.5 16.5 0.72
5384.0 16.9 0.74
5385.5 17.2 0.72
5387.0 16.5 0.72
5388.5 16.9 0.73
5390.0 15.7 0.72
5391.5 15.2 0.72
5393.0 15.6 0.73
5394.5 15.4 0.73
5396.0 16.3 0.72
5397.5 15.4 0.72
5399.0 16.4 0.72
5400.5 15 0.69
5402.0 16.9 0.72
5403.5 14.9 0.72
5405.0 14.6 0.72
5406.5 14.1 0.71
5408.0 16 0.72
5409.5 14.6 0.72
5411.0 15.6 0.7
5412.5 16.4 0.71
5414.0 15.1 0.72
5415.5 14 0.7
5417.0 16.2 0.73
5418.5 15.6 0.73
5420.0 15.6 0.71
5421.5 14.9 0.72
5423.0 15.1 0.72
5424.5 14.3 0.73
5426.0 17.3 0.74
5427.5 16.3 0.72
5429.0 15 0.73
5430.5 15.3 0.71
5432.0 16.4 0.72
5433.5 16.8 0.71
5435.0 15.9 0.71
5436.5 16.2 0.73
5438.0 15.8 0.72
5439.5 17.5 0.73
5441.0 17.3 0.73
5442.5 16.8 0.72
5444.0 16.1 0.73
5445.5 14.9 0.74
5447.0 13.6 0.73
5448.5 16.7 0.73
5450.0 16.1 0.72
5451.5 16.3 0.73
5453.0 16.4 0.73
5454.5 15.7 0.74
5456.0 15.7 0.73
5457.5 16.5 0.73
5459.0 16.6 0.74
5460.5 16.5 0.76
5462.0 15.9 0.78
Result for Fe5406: 0.74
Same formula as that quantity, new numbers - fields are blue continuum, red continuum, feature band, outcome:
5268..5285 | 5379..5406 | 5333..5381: -2.01 angstrom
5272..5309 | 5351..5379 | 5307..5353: 1.20 angstrom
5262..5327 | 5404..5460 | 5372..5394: -0.93 angstrom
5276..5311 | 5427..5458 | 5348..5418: 0.22 angstrom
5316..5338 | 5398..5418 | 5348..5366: -1.52 angstrom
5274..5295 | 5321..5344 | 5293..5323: -1.08 angstrom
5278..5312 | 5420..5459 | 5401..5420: 0.84 angstrom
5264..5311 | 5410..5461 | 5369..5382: -0.39 angstrom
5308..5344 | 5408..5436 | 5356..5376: -0.76 angstrom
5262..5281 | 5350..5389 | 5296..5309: -0.80 angstrom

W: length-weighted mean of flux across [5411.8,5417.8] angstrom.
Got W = 15.4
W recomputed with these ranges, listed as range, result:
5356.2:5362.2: 17.3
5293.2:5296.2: 16.4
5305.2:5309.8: 16.9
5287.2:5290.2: 18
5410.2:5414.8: 15.7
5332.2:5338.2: 15.7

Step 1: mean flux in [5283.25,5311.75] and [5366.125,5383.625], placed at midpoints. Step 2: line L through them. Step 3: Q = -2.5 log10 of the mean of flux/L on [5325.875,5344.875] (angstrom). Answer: 0.07 mag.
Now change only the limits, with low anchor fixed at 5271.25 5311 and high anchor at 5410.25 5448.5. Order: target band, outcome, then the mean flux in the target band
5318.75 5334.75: 0.065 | 15.2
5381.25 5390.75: -0.043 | 16.6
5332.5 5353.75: 0.002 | 16.1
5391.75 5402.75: 0.005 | 15.8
